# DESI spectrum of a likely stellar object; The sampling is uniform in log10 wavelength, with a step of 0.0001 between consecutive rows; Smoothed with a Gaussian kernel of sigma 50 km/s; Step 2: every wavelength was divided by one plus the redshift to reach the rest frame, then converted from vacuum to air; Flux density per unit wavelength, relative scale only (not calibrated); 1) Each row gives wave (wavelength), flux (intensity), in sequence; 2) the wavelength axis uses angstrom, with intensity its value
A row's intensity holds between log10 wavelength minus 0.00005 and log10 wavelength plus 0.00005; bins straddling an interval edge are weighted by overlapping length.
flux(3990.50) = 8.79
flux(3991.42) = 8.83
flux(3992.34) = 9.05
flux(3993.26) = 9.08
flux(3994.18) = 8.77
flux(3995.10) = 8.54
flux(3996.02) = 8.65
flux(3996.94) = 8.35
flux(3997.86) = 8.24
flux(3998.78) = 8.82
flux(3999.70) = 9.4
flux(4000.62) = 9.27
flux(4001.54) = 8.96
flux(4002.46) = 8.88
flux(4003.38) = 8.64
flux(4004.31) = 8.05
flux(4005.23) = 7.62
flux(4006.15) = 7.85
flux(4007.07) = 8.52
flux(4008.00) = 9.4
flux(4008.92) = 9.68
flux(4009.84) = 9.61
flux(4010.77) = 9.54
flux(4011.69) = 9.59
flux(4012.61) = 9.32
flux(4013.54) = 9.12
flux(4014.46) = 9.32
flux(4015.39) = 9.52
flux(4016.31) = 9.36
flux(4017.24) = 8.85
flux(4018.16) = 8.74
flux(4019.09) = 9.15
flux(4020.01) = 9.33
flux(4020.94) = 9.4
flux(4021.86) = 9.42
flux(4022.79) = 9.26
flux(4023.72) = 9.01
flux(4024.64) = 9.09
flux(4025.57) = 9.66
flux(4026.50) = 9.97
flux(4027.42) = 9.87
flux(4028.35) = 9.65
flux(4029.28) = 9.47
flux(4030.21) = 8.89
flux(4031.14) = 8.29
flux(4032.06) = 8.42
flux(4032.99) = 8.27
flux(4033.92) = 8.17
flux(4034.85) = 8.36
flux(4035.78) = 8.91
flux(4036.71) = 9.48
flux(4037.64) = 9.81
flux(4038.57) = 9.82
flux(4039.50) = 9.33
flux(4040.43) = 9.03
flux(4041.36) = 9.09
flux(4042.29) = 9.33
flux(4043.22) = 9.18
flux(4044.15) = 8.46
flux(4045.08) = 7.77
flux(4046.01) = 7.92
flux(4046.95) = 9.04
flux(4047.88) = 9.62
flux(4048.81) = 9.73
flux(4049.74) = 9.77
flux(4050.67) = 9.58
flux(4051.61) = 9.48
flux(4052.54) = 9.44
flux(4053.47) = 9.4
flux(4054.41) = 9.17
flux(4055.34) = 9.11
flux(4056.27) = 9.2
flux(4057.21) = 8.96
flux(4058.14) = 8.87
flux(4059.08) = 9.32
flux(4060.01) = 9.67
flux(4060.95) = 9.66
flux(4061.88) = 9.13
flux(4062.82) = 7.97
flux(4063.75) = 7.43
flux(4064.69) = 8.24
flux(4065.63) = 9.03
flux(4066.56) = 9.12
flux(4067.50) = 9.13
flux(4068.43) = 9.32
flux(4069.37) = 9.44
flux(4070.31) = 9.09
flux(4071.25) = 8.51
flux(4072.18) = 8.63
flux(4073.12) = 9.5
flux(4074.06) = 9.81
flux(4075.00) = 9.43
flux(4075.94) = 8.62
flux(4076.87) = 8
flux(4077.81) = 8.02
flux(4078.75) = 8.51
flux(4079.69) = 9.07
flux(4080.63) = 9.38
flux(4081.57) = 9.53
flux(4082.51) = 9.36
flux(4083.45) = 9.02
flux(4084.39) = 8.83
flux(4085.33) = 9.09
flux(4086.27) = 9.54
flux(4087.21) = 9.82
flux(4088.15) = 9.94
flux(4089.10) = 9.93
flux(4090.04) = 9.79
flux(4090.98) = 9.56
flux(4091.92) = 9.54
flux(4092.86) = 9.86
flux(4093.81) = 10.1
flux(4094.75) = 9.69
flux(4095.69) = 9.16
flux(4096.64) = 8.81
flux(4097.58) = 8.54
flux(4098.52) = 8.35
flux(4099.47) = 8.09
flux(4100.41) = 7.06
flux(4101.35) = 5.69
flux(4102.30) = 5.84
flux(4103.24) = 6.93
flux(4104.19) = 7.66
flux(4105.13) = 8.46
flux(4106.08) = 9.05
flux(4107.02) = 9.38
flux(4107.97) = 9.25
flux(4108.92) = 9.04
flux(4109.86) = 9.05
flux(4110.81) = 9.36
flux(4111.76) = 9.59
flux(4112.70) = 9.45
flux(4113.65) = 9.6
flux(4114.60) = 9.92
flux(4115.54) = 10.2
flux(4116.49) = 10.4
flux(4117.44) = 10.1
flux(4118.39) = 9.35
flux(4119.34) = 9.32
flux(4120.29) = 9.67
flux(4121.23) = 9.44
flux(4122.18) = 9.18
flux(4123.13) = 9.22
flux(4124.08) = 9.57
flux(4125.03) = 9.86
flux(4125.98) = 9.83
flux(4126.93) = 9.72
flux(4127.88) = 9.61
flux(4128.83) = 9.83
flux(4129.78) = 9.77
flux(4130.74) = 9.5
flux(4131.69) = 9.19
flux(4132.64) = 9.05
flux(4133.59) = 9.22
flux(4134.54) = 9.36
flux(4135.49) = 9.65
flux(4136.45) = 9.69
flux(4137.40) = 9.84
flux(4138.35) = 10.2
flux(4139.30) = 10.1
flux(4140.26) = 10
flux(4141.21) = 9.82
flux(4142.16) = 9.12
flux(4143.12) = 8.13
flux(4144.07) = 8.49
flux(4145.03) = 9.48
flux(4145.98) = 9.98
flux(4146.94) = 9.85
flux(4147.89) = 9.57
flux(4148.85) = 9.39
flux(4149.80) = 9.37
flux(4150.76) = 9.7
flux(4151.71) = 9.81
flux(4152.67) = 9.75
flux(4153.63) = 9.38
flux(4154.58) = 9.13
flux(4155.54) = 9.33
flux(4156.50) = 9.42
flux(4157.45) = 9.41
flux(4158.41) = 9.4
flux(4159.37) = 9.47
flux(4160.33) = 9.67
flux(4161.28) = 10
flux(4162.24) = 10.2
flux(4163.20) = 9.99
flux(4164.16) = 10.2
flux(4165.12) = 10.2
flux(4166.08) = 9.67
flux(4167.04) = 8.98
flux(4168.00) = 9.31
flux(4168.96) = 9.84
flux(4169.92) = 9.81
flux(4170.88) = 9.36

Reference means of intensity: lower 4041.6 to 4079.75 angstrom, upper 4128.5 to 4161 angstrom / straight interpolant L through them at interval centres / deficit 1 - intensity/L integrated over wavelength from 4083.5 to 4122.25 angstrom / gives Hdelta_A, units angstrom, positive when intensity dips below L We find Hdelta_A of 0.8 angstrom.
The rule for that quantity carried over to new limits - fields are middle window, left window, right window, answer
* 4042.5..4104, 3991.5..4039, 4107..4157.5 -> 2.28 angstrom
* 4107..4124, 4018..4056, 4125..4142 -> 0.06 angstrom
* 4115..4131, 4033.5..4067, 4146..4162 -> -0.47 angstrom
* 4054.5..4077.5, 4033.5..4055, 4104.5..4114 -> 0.47 angstrom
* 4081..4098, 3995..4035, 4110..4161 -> -0.20 angstrom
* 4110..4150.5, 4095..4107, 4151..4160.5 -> -3.90 angstrom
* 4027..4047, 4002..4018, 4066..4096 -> 0.36 angstrom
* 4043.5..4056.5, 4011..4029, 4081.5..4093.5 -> 0.43 angstrom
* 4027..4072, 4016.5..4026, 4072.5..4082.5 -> 0.28 angstrom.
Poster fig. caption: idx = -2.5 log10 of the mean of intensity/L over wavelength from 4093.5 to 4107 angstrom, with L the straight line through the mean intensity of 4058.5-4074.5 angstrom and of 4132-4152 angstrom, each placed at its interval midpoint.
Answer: 0.14 mag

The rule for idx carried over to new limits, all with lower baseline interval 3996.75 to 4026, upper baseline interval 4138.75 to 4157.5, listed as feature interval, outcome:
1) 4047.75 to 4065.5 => 0.01 mag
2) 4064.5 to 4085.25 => 0.03 mag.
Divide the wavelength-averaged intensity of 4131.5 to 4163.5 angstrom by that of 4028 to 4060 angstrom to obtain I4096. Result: 1.1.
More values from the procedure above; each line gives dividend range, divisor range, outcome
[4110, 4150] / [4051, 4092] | 1.05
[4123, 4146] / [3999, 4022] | 1.05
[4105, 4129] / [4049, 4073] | 1.05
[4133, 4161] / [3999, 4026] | 1.05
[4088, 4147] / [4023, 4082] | 1.02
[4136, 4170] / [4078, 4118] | 1.06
